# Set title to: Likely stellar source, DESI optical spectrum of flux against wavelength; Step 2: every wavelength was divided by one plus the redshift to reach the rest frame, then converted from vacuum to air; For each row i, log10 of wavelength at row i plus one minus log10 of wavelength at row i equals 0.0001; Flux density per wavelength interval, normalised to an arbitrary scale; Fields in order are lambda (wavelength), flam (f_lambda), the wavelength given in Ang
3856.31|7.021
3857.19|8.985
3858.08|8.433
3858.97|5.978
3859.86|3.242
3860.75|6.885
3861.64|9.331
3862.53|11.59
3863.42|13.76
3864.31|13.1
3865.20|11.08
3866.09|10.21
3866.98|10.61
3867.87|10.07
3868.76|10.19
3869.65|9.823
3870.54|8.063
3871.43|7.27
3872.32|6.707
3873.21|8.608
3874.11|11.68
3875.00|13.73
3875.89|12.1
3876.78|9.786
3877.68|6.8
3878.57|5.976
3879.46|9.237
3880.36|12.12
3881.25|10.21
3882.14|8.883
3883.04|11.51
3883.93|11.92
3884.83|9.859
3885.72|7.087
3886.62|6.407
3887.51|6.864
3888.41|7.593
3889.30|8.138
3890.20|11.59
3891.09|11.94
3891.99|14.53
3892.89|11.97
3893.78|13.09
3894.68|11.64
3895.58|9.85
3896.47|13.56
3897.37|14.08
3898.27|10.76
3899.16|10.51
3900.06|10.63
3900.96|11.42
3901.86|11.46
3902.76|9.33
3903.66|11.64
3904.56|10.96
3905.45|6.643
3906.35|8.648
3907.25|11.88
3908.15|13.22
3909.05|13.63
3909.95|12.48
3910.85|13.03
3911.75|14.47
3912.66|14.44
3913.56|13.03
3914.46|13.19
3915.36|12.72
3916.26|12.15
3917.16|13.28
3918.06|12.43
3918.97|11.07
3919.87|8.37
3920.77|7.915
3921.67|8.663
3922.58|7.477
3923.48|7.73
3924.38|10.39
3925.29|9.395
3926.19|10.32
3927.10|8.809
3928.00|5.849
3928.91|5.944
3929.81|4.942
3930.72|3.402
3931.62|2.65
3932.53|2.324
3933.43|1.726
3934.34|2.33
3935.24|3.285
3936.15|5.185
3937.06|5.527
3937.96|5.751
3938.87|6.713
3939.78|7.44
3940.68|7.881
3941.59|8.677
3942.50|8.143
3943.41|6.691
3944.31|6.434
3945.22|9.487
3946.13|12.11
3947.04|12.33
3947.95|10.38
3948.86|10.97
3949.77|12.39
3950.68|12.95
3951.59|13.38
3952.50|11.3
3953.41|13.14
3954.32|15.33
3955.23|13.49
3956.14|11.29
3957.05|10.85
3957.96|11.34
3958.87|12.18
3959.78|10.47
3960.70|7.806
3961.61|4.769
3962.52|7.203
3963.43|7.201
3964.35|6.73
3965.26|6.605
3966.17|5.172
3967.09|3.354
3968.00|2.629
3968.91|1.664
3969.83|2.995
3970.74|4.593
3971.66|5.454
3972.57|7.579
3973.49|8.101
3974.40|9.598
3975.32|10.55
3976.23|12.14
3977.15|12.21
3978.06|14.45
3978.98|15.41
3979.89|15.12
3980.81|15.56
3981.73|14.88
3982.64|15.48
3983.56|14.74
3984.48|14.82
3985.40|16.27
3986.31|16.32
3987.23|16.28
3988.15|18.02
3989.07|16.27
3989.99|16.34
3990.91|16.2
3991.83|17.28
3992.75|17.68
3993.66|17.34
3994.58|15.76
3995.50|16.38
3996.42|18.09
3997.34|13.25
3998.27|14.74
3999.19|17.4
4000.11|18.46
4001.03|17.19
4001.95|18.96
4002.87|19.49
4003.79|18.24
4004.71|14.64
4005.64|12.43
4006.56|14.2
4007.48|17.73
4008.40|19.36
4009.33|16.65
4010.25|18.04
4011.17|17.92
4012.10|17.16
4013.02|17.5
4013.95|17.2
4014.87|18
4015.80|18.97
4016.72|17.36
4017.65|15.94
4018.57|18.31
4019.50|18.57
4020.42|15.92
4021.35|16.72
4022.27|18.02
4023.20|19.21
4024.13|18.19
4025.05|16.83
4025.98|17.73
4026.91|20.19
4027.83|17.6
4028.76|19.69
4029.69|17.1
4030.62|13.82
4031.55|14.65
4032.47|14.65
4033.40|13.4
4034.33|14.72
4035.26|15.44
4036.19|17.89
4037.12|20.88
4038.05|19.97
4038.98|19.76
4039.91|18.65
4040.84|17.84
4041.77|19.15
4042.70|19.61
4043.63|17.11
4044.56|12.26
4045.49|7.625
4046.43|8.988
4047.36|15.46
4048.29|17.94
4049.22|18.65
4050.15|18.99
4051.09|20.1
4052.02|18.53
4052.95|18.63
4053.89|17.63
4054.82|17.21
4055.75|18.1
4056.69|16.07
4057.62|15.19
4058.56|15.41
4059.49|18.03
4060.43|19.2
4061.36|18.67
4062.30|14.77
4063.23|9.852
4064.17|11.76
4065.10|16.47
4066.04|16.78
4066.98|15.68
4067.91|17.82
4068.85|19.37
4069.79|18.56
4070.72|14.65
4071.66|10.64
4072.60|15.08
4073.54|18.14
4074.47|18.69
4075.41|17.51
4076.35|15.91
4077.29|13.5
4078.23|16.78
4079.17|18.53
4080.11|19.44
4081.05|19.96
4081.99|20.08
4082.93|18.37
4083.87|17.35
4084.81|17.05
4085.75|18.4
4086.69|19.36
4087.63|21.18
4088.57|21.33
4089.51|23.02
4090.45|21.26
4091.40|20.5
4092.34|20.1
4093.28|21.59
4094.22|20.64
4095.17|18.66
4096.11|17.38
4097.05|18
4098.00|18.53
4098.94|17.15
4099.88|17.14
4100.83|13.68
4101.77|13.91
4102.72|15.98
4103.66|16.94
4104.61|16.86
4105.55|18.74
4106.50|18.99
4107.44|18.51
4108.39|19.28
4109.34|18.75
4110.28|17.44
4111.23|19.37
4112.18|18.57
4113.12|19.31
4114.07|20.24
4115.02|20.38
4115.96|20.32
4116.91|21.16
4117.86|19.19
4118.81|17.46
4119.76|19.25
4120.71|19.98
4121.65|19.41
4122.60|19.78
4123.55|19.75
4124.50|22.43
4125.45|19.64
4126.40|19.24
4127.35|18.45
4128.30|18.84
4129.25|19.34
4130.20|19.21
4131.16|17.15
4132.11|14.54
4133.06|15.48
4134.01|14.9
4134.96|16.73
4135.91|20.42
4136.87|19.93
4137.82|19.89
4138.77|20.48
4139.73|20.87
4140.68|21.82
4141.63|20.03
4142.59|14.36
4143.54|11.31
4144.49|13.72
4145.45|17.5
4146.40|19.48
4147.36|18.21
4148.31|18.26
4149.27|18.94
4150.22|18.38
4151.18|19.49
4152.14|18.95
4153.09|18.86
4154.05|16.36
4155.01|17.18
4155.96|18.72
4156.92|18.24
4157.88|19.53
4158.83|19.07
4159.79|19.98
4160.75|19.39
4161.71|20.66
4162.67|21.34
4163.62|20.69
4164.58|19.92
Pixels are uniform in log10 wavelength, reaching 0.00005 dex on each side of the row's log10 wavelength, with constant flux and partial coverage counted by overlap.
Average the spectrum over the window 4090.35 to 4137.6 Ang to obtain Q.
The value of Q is 18.6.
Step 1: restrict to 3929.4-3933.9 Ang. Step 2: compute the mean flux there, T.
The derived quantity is 2.99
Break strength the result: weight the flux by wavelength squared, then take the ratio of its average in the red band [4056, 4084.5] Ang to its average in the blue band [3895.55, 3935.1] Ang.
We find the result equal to 1.86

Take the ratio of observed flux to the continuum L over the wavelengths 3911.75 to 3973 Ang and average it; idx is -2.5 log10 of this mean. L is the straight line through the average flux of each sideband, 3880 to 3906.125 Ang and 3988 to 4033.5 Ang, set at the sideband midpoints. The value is 0.48 mag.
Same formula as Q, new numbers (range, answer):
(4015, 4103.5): 17.3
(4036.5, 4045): 18.4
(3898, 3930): 10.6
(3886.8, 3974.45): 9.18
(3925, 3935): 5.14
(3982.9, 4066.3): 16.8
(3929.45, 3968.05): 8.07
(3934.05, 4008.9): 11.7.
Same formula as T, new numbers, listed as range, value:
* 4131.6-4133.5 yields 15.1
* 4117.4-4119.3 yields 18.3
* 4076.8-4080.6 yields 17.1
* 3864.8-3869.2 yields 10.4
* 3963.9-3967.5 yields 5.49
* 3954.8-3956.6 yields 12.4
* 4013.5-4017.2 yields 17.9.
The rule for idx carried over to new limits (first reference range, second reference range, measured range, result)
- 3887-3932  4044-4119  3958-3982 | 0.44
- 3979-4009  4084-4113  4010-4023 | -0.04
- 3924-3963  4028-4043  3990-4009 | -0.21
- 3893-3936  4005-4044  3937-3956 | 0.18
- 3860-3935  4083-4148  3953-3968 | 0.34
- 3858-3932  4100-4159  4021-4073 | -0.09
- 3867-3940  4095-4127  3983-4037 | -0.19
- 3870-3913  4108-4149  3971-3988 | 0.05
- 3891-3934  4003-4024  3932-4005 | 0.27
